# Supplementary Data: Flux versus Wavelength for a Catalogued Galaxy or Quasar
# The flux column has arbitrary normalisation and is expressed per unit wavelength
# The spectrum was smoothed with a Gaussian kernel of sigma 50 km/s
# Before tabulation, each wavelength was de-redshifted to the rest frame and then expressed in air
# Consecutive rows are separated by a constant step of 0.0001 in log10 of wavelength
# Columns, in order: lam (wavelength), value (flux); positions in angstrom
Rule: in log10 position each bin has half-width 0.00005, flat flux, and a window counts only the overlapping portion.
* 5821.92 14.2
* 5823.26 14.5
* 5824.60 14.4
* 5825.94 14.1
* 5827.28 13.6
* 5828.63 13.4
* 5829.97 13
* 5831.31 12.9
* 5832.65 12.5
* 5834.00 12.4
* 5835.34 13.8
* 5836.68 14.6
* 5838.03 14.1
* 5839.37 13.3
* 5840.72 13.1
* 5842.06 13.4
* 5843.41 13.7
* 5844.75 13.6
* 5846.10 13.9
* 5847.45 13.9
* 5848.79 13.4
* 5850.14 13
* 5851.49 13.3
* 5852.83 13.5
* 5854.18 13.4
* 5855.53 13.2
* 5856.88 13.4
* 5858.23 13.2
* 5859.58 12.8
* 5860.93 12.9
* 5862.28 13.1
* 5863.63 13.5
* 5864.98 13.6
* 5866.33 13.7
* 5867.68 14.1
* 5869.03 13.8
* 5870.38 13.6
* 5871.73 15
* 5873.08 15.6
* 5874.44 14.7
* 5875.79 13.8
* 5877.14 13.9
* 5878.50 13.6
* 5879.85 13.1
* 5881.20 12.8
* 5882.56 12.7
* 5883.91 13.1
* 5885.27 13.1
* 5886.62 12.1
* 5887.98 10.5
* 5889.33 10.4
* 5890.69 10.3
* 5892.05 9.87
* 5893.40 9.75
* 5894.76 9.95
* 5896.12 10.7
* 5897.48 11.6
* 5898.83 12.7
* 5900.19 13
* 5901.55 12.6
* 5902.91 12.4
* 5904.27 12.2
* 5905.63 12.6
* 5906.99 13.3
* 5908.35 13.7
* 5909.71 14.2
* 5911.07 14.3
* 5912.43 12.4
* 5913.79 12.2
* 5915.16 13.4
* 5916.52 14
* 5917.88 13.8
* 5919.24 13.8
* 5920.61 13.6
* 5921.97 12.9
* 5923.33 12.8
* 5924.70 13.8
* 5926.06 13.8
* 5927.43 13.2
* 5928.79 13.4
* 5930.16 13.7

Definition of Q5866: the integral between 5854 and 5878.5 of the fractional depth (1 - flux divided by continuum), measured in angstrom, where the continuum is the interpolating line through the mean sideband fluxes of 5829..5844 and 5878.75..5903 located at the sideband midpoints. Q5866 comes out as -2.5 angstrom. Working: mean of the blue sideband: 13.3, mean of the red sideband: 11.7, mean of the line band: 13.7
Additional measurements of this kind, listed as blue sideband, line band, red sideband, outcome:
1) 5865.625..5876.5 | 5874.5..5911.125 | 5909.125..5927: 4.2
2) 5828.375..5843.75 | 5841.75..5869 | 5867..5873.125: 0.9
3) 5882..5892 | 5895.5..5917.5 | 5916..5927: -0.2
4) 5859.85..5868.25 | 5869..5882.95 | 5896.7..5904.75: -0.8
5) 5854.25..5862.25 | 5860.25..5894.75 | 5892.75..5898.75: -2.7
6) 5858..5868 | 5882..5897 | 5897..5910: 2.2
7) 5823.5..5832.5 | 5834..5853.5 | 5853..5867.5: -0.2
